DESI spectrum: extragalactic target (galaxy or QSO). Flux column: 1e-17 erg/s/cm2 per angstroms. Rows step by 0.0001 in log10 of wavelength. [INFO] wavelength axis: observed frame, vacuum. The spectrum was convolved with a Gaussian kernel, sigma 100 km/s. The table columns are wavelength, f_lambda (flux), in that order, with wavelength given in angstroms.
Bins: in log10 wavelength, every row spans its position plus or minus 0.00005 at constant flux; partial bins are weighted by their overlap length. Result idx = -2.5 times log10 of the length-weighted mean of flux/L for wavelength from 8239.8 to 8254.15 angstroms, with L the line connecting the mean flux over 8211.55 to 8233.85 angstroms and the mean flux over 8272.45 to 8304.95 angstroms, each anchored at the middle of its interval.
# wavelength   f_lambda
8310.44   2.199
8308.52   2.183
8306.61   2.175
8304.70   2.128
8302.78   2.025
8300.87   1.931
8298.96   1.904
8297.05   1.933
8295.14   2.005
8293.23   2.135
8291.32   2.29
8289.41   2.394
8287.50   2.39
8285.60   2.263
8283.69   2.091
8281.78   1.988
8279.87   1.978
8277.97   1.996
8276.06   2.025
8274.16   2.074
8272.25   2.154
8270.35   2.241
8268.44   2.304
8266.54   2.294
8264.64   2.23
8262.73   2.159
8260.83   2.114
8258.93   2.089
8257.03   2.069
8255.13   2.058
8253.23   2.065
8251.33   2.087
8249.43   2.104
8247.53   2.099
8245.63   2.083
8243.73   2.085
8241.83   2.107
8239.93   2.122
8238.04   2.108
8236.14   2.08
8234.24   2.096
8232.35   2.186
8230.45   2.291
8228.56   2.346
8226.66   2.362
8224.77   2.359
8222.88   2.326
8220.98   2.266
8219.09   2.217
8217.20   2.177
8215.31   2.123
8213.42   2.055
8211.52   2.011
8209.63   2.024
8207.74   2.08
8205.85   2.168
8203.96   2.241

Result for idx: 0.05 mag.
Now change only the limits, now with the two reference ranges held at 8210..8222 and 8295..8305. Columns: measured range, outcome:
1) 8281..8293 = -0.12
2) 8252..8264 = -0.02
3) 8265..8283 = -0.05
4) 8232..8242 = -0.01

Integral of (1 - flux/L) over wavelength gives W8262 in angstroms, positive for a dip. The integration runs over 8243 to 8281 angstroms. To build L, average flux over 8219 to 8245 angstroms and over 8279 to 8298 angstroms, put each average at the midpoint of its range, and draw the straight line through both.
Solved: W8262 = 1.06 angstroms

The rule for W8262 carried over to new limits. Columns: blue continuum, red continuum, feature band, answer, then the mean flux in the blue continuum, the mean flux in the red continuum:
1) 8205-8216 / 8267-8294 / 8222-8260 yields -0.7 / 2.07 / 2.17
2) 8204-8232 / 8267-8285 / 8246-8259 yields 0.4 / 2.2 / 2.1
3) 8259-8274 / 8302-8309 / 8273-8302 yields 0.9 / 2.2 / 2.13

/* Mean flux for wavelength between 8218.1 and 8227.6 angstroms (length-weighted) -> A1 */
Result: 2.31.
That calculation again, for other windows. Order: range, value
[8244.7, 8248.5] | 2.09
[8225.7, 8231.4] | 2.33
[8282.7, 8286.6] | 2.18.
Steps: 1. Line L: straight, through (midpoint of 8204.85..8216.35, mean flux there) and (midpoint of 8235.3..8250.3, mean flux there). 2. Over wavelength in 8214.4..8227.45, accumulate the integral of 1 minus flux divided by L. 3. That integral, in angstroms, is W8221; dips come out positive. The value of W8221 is -1.1 angstroms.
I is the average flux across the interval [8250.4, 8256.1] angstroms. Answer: 2.07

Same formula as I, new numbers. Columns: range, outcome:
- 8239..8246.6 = 2.1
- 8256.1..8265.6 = 2.13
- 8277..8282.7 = 1.99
